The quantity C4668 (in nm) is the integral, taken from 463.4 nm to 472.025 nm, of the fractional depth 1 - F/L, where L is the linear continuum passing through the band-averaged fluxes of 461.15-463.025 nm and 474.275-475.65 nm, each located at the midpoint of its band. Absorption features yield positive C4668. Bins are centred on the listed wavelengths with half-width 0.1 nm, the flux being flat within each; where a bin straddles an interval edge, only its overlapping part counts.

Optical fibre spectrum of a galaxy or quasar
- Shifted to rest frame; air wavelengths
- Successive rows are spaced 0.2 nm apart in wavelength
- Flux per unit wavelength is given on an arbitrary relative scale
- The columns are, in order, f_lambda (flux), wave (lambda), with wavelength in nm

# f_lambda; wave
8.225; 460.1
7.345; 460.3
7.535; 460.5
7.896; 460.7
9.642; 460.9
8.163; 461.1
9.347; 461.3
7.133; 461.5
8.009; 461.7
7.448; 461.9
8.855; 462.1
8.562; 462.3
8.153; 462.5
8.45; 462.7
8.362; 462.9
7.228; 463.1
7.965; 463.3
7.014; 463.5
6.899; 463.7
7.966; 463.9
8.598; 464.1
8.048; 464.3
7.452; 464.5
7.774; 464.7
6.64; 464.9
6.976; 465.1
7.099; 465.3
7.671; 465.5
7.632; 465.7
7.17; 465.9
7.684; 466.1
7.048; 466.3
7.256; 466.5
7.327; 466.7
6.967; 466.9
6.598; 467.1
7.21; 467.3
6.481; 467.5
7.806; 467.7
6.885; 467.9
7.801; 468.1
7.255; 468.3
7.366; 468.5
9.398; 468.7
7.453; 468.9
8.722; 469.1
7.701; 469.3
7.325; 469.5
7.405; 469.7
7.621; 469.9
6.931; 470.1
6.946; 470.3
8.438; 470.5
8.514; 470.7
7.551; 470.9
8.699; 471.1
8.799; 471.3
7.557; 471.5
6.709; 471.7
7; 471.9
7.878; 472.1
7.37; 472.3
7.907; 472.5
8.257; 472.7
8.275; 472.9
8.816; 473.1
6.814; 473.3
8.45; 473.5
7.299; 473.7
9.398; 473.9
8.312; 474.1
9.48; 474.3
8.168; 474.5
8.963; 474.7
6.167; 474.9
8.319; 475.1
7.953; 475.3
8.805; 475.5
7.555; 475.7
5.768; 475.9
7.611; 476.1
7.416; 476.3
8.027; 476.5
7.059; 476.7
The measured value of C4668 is 0.72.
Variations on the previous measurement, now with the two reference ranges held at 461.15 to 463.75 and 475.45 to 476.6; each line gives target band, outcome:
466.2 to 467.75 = 0.15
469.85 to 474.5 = -0.21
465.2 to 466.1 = 0.05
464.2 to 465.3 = 0.08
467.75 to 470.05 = 0.01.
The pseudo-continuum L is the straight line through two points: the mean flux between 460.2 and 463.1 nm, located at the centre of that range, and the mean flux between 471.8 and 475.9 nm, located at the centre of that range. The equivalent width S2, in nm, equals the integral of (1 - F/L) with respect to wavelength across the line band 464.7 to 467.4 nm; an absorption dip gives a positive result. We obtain 0.30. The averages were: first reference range 8.17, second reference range 8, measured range 7.2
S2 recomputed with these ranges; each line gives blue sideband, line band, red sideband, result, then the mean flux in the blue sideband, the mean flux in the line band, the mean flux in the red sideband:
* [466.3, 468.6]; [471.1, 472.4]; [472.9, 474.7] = 0.06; 7.17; 7.64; 8.37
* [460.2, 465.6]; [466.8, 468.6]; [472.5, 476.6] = 0.17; 7.86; 7.15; 7.99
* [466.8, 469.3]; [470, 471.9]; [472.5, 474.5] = 0.04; 7.5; 7.75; 8.31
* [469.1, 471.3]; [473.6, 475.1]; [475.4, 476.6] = -0.13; 7.81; 8.26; 7.53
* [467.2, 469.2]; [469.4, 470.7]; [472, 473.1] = 0.05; 7.64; 7.53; 8.02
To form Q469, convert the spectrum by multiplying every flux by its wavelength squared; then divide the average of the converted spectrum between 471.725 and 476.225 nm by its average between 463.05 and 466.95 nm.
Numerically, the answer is 1.11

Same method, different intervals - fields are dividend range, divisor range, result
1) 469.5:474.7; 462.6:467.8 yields 1.10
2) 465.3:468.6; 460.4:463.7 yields 0.92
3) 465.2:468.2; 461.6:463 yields 0.89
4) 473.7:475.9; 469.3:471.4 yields 1.06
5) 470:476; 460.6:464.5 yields 1.02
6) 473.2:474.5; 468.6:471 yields 1.08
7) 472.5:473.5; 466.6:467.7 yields 1.18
